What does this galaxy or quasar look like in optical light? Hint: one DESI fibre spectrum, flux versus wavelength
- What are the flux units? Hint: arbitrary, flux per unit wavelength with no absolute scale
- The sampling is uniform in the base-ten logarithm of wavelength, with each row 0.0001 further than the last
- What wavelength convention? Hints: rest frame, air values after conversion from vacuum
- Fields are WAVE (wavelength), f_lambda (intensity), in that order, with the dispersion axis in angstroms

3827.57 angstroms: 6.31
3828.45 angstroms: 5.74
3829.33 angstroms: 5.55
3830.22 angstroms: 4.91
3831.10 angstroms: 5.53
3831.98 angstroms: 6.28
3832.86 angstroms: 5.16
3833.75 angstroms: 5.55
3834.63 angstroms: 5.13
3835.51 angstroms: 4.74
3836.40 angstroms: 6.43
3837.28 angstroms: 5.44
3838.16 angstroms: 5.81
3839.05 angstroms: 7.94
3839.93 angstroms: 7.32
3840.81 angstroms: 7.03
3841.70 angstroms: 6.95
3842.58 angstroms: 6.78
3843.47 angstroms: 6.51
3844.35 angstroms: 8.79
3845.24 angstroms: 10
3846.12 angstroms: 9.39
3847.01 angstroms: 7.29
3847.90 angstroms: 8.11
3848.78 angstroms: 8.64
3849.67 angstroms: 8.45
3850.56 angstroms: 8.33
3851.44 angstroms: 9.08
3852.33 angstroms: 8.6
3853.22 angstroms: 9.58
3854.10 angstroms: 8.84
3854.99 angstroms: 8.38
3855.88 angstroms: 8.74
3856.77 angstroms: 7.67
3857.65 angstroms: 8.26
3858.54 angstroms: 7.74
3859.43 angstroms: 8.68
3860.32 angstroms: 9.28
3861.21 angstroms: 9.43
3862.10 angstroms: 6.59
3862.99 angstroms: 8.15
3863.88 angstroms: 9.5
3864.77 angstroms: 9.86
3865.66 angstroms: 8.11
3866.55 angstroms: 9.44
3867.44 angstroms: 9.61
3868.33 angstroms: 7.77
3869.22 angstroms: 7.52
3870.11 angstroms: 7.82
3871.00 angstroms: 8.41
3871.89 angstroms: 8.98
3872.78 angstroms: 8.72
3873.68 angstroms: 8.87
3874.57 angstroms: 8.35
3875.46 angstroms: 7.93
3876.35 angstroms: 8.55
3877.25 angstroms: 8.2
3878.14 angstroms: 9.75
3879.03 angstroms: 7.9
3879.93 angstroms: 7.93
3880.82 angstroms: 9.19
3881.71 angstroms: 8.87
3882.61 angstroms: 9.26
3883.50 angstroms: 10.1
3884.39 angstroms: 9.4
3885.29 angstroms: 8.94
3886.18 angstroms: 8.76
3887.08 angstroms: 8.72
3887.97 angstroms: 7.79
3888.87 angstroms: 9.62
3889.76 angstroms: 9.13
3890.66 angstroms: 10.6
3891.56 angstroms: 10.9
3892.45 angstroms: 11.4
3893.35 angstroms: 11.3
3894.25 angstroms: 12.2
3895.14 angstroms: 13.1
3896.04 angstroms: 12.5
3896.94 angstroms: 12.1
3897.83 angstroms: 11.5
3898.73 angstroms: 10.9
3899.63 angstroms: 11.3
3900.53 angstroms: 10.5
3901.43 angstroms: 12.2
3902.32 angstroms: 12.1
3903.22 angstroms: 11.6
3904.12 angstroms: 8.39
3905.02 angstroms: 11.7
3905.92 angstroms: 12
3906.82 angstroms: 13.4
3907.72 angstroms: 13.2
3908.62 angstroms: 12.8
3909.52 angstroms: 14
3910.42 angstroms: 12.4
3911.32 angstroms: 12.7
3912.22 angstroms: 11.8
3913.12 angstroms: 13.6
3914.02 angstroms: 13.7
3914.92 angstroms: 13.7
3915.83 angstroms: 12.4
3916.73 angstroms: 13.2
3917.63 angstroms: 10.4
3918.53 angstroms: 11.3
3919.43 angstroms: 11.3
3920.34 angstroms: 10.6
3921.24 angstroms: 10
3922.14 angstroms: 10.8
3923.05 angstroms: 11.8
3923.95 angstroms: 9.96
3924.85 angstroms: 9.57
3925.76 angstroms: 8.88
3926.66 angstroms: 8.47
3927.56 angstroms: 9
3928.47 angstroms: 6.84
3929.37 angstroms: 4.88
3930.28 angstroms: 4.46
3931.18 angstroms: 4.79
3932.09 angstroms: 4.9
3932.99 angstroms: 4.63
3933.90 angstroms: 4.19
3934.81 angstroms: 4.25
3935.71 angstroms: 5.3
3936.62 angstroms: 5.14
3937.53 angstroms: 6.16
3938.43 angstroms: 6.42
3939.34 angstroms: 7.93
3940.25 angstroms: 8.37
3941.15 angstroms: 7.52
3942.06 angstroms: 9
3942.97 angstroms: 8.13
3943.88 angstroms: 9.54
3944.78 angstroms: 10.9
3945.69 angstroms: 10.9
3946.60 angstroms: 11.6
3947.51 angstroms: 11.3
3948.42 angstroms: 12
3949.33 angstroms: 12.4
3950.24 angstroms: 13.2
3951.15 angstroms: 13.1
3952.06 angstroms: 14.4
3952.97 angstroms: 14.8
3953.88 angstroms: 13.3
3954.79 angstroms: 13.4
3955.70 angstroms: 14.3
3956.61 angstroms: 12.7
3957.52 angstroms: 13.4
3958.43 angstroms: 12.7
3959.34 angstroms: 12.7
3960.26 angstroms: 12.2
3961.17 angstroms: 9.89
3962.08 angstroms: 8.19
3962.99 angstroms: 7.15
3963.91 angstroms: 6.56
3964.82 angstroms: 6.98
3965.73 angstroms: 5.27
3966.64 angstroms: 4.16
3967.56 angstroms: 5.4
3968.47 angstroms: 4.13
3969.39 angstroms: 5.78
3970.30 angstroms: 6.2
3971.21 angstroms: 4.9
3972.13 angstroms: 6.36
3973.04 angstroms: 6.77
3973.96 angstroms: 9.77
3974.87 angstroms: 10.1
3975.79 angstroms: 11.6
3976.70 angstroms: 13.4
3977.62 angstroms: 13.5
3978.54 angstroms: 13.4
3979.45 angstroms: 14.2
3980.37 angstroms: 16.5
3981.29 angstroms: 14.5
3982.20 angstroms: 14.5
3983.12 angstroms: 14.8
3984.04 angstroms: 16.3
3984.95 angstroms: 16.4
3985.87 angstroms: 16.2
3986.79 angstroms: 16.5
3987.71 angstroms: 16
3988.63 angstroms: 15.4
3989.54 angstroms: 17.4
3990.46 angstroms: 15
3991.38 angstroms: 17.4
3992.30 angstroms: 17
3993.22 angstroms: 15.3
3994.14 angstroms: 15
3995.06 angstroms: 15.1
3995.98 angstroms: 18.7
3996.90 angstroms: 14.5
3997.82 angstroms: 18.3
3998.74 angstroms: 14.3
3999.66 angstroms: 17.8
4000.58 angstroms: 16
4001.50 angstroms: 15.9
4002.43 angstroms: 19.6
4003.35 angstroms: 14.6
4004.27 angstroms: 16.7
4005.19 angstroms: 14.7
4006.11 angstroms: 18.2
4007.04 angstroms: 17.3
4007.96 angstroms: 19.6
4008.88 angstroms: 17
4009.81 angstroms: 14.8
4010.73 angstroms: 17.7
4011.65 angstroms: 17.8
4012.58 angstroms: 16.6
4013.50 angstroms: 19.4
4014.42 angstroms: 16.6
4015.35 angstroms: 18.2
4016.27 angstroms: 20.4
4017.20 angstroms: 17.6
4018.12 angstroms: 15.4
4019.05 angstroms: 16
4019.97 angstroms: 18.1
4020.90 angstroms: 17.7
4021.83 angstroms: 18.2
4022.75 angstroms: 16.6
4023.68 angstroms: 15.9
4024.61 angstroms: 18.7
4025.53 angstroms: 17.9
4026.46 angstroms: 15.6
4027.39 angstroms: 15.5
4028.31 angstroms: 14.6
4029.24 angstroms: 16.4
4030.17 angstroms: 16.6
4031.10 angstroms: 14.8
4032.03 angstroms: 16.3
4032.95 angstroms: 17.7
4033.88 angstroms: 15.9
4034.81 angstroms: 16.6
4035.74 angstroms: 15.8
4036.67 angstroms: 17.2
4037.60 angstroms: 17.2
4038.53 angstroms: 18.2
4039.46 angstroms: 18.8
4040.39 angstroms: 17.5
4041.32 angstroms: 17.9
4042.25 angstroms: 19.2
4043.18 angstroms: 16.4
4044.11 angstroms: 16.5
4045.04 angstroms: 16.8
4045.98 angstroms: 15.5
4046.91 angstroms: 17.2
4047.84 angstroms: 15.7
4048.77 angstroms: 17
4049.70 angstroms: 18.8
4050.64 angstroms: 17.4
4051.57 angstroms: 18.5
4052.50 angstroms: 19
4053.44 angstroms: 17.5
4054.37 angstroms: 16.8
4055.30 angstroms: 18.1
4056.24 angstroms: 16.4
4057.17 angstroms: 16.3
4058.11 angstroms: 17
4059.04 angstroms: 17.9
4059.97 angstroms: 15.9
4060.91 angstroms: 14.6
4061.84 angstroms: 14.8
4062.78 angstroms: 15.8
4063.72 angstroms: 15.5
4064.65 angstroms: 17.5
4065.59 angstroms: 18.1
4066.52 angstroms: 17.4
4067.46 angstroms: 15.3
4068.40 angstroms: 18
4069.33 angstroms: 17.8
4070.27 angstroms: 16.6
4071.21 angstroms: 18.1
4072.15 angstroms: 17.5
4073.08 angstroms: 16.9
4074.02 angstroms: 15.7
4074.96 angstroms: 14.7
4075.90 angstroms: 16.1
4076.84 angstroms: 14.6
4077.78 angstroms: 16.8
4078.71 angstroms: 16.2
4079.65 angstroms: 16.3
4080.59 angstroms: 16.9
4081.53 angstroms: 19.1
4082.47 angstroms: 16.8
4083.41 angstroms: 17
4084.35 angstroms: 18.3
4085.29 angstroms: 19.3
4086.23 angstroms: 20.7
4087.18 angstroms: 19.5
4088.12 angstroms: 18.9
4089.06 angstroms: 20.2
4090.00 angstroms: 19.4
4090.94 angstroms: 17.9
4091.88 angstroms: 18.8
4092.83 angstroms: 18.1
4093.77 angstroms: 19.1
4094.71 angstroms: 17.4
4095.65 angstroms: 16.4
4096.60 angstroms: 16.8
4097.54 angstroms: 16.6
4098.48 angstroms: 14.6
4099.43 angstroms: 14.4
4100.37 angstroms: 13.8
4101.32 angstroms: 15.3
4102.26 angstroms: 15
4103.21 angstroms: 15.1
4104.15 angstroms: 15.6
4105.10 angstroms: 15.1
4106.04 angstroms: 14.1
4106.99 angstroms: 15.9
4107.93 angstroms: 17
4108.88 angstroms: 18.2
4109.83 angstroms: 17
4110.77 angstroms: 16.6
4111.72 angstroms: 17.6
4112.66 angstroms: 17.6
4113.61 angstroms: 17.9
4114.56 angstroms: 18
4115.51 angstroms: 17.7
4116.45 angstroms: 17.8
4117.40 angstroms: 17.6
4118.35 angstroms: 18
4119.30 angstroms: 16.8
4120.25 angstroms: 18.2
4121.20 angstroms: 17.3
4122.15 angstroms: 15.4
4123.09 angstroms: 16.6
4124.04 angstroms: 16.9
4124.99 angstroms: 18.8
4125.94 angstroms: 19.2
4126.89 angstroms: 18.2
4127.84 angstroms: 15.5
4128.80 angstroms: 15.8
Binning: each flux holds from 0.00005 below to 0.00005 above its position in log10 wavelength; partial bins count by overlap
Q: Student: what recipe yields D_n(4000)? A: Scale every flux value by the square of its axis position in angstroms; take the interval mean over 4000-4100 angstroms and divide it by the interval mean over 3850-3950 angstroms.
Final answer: 1.93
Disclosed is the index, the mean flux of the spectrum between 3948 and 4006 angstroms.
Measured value 12.9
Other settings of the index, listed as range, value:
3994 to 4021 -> 17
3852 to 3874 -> 8.58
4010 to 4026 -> 17.5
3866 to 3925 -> 10.5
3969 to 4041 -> 15.6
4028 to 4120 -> 17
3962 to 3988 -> 10.5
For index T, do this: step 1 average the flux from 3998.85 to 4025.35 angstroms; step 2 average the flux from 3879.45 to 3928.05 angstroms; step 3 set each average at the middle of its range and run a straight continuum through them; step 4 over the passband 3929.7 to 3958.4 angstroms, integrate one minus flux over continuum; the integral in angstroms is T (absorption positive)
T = 8.51 angstroms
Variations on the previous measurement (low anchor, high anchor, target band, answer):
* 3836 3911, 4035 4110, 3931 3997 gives 9.9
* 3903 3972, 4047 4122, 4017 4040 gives -4.1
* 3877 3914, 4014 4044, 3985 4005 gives -1.1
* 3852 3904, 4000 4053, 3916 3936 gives 6.0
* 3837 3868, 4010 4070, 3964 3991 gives 5.4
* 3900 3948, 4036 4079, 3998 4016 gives -3.6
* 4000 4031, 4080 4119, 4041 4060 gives -0.2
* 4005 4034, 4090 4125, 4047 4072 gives -0.1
